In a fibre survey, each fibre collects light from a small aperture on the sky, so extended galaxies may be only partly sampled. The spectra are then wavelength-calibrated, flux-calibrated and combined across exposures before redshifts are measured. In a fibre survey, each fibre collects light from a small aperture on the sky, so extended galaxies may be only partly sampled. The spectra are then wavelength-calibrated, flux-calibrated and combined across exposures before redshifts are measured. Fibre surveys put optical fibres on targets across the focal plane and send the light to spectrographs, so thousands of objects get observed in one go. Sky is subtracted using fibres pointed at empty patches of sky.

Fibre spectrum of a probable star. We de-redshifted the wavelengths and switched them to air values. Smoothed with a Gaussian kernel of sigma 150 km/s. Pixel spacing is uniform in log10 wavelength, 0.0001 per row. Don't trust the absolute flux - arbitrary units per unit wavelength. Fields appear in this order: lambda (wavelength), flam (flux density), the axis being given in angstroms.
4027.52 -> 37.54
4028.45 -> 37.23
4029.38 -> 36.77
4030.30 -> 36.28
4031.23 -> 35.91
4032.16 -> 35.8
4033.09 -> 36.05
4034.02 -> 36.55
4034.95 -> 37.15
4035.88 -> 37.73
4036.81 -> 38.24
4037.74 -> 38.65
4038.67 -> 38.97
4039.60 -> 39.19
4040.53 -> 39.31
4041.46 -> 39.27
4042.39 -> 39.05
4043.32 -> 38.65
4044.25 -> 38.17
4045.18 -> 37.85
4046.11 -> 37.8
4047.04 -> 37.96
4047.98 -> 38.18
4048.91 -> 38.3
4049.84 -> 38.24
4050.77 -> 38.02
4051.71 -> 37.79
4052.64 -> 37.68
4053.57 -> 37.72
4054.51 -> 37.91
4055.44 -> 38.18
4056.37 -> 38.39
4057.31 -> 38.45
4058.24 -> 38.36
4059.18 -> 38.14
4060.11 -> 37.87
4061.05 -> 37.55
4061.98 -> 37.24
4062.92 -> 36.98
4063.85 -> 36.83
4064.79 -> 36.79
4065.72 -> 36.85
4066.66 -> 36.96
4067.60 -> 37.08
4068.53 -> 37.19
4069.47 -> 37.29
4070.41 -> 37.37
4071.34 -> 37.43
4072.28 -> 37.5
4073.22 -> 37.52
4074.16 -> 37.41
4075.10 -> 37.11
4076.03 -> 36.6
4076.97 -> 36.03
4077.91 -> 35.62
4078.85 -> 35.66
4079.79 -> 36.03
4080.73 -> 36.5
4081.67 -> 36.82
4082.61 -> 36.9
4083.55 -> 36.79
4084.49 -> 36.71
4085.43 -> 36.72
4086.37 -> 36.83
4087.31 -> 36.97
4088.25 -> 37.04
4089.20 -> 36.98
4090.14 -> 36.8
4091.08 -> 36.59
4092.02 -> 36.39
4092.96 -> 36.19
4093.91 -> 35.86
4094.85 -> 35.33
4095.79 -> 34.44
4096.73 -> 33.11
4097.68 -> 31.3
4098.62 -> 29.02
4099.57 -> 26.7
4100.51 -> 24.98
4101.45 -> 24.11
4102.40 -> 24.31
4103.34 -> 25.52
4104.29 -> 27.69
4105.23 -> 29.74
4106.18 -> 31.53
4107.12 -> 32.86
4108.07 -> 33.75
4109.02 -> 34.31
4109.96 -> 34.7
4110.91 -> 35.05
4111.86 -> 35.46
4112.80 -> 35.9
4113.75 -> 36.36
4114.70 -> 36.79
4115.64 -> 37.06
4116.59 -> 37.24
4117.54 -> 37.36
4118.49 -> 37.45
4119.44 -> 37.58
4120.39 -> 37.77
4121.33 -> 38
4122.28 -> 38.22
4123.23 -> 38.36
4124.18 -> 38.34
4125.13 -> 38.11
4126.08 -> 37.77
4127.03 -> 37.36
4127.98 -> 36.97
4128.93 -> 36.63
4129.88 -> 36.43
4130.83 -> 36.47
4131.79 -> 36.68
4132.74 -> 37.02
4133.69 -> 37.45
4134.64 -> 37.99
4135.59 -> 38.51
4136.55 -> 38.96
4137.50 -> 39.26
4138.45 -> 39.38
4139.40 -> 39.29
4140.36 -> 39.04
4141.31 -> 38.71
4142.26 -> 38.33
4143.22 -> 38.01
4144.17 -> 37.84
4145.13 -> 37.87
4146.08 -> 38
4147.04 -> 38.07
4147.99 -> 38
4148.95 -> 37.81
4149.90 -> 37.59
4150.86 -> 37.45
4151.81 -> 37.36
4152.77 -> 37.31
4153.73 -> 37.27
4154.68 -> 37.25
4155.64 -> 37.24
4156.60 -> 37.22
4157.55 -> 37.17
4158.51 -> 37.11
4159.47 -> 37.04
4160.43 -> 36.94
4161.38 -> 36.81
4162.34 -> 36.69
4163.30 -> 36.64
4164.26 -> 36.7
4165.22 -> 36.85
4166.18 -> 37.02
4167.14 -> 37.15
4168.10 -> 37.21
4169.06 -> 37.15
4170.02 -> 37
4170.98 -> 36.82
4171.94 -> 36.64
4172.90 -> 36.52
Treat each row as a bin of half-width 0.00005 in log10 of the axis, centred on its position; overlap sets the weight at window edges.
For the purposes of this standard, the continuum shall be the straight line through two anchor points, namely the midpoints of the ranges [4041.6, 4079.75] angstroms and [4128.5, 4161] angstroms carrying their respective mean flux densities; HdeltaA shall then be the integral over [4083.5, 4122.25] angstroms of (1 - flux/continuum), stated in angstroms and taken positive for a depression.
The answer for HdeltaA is 3.7 angstroms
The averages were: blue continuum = 37.5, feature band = 34.1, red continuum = 37.7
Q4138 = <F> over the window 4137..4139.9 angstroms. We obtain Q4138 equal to 39.3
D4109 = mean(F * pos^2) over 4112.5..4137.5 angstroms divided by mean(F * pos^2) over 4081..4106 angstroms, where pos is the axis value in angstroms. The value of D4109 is 1.2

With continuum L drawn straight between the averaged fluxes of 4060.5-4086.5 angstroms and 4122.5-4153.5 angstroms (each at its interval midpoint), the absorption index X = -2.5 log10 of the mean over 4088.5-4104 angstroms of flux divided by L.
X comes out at 0.17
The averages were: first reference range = 36.9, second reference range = 37.9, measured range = 31.7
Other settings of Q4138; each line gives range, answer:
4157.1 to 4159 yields 37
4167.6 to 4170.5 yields 37.1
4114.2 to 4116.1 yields 37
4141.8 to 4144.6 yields 38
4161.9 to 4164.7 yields 36.6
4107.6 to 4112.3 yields 34.6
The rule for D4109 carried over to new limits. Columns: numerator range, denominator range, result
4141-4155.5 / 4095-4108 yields 1.32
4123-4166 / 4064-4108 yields 1.12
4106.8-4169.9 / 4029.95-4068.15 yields 1.03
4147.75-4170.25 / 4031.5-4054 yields 1.03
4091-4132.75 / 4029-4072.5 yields 0.94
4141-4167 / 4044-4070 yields 1.04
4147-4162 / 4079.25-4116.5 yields 1.14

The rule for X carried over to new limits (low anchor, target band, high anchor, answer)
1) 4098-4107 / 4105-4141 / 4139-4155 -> -0.15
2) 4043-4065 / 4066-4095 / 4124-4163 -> 0.03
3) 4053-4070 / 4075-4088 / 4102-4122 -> -0.01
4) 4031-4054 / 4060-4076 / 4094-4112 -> -0.07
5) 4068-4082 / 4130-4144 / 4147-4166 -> -0.03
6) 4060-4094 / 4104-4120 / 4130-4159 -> 0.08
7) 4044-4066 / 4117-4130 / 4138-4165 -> 0.00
